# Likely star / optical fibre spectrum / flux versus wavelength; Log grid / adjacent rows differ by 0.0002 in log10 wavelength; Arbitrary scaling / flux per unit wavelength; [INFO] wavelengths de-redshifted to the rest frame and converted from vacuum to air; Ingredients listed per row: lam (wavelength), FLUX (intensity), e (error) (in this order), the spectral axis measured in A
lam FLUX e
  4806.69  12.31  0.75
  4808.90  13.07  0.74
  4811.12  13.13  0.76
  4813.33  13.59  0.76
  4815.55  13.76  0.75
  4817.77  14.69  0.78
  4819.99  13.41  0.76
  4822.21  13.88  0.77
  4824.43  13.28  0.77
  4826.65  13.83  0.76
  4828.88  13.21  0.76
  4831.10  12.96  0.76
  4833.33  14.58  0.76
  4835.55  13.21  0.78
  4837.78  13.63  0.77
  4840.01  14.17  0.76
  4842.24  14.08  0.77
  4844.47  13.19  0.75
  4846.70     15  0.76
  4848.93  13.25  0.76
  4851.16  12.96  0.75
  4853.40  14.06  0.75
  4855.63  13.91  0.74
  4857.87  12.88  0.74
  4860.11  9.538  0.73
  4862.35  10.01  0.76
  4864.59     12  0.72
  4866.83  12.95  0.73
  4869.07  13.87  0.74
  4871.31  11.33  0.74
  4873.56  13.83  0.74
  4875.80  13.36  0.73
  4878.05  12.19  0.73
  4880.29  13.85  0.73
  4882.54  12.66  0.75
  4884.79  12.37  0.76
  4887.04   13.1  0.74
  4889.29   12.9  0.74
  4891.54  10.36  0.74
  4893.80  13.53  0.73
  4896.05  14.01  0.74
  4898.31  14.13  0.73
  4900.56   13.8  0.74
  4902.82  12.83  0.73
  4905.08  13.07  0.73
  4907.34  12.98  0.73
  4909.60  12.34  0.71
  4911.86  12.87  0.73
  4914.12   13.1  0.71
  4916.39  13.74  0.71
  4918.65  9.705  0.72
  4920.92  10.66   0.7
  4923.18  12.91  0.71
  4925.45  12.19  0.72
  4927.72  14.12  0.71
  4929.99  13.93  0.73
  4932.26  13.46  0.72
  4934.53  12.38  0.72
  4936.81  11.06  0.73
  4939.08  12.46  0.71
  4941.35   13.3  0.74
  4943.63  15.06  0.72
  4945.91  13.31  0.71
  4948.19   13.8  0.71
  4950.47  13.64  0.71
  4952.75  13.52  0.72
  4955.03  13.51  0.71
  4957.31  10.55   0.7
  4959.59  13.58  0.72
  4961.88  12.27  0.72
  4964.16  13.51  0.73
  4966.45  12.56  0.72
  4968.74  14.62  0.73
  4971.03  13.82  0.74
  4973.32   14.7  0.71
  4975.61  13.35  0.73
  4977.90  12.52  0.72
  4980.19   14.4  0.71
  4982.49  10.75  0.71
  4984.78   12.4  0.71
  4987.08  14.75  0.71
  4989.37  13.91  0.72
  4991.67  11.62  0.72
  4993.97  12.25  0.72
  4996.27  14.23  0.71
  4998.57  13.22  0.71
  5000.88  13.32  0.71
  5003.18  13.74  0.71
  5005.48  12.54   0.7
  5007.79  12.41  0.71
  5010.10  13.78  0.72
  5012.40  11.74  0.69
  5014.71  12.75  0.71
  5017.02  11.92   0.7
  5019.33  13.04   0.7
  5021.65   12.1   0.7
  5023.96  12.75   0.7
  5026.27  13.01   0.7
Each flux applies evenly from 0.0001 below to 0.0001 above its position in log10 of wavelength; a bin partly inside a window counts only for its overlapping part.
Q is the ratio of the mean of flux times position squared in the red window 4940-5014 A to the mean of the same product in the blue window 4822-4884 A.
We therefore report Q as 1.06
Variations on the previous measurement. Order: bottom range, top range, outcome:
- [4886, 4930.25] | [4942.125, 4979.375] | 1.07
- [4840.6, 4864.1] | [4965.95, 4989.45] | 1.10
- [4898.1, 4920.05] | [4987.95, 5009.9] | 1.06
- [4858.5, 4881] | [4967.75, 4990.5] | 1.15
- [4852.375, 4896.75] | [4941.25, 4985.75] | 1.09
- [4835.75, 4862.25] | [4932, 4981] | 1.05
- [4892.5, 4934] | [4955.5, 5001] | 1.04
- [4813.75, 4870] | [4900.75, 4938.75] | 0.98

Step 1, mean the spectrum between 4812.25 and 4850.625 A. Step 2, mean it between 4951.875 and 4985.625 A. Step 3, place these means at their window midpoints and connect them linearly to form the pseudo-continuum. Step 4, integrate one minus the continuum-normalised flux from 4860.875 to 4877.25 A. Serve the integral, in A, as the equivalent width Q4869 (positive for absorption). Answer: 1.4 A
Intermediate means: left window 13.7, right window 13.1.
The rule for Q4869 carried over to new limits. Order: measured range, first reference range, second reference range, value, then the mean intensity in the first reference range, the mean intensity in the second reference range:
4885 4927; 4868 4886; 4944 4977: 1.27 A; 12.9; 13.4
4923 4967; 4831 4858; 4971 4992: 1.05 A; 13.7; 13.3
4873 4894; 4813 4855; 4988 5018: 1.14 A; 13.7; 12.9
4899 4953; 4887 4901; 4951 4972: 0.72 A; 13.1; 13.1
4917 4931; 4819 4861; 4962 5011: 1.08 A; 13.4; 13.2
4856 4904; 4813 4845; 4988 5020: 2.87 A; 13.7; 12.9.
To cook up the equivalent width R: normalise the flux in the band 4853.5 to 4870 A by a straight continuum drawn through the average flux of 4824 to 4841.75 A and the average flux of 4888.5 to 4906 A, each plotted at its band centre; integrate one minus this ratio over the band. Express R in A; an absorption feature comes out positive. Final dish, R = 1.4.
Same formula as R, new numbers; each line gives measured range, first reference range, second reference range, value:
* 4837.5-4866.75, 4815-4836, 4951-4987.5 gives 1.4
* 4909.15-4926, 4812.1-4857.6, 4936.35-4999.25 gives 1.5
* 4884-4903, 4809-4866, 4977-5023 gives 0.2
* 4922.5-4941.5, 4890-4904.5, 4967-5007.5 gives 0.5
